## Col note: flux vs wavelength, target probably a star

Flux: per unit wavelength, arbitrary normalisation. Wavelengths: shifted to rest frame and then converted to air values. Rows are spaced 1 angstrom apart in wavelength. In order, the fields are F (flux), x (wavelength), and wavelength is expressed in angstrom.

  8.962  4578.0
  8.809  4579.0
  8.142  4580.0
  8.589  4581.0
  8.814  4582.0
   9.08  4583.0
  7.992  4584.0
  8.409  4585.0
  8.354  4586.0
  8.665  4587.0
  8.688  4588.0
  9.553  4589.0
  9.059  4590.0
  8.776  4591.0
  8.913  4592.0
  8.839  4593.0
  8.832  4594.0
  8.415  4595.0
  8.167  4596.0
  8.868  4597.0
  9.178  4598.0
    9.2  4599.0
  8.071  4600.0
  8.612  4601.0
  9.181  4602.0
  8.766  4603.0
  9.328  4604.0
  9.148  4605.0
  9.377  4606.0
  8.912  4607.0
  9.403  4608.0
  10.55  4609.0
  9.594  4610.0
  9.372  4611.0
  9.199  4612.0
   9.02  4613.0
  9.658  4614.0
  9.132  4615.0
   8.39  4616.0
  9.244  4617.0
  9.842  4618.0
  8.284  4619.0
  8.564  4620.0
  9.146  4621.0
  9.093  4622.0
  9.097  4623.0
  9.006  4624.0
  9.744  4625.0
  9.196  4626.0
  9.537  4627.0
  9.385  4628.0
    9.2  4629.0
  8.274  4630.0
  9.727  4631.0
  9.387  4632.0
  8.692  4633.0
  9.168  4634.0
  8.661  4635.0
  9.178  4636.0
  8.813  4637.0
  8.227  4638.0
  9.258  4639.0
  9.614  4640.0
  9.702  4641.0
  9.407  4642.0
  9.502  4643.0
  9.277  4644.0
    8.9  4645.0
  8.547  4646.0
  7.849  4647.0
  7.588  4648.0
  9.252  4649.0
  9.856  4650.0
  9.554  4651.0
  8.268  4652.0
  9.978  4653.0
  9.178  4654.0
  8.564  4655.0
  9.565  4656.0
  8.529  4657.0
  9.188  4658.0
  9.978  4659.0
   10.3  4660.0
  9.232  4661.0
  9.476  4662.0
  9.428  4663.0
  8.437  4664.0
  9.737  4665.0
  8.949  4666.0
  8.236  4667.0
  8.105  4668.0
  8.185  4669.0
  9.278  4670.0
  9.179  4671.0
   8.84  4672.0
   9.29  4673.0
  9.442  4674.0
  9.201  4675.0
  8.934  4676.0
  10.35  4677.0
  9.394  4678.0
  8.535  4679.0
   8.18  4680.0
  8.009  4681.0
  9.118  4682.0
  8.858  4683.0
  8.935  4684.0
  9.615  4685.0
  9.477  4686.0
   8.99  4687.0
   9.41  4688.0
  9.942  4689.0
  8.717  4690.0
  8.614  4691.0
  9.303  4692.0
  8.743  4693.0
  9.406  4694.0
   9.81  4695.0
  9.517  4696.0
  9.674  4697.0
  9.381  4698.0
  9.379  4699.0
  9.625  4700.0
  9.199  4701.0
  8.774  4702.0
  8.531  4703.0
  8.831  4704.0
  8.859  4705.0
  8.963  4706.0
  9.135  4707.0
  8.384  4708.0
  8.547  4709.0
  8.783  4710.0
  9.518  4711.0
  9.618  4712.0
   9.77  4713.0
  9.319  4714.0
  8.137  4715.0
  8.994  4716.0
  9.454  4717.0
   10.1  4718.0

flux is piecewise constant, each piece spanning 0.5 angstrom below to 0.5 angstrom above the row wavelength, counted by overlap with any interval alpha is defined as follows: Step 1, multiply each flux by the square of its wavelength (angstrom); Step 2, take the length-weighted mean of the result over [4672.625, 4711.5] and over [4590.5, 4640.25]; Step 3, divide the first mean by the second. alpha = 1.04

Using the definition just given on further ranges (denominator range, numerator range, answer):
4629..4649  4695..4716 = 1.05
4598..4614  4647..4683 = 1.01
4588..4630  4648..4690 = 1.03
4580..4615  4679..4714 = 1.06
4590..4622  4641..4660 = 1.03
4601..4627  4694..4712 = 1.03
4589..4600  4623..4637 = 1.05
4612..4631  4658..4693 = 1.02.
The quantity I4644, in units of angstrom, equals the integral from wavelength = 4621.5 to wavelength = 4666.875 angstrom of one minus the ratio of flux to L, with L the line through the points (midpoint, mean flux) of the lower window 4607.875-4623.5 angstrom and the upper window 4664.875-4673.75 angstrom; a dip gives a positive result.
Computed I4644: -0.6 angstrom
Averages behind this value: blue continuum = 9.22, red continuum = 8.85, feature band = 9.14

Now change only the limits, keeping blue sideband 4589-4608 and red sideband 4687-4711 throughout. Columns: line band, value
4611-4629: -0.4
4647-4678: -0.3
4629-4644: -0.2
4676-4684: 0.1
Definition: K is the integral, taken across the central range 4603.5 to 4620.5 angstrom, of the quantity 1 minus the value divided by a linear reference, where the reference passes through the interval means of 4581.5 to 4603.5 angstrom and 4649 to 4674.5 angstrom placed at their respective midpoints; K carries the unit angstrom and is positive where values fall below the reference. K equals -0.7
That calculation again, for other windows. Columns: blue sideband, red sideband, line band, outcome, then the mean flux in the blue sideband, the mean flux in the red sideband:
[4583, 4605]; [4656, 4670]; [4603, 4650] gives -1.08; 8.77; 9.09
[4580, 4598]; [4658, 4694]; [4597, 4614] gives -0.79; 8.7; 9.1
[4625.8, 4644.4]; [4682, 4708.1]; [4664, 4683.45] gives 0.51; 9.17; 9.17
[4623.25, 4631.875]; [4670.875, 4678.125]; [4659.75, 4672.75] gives 0.43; 9.26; 9.33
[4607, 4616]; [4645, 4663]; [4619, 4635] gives 0.32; 9.4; 9.11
